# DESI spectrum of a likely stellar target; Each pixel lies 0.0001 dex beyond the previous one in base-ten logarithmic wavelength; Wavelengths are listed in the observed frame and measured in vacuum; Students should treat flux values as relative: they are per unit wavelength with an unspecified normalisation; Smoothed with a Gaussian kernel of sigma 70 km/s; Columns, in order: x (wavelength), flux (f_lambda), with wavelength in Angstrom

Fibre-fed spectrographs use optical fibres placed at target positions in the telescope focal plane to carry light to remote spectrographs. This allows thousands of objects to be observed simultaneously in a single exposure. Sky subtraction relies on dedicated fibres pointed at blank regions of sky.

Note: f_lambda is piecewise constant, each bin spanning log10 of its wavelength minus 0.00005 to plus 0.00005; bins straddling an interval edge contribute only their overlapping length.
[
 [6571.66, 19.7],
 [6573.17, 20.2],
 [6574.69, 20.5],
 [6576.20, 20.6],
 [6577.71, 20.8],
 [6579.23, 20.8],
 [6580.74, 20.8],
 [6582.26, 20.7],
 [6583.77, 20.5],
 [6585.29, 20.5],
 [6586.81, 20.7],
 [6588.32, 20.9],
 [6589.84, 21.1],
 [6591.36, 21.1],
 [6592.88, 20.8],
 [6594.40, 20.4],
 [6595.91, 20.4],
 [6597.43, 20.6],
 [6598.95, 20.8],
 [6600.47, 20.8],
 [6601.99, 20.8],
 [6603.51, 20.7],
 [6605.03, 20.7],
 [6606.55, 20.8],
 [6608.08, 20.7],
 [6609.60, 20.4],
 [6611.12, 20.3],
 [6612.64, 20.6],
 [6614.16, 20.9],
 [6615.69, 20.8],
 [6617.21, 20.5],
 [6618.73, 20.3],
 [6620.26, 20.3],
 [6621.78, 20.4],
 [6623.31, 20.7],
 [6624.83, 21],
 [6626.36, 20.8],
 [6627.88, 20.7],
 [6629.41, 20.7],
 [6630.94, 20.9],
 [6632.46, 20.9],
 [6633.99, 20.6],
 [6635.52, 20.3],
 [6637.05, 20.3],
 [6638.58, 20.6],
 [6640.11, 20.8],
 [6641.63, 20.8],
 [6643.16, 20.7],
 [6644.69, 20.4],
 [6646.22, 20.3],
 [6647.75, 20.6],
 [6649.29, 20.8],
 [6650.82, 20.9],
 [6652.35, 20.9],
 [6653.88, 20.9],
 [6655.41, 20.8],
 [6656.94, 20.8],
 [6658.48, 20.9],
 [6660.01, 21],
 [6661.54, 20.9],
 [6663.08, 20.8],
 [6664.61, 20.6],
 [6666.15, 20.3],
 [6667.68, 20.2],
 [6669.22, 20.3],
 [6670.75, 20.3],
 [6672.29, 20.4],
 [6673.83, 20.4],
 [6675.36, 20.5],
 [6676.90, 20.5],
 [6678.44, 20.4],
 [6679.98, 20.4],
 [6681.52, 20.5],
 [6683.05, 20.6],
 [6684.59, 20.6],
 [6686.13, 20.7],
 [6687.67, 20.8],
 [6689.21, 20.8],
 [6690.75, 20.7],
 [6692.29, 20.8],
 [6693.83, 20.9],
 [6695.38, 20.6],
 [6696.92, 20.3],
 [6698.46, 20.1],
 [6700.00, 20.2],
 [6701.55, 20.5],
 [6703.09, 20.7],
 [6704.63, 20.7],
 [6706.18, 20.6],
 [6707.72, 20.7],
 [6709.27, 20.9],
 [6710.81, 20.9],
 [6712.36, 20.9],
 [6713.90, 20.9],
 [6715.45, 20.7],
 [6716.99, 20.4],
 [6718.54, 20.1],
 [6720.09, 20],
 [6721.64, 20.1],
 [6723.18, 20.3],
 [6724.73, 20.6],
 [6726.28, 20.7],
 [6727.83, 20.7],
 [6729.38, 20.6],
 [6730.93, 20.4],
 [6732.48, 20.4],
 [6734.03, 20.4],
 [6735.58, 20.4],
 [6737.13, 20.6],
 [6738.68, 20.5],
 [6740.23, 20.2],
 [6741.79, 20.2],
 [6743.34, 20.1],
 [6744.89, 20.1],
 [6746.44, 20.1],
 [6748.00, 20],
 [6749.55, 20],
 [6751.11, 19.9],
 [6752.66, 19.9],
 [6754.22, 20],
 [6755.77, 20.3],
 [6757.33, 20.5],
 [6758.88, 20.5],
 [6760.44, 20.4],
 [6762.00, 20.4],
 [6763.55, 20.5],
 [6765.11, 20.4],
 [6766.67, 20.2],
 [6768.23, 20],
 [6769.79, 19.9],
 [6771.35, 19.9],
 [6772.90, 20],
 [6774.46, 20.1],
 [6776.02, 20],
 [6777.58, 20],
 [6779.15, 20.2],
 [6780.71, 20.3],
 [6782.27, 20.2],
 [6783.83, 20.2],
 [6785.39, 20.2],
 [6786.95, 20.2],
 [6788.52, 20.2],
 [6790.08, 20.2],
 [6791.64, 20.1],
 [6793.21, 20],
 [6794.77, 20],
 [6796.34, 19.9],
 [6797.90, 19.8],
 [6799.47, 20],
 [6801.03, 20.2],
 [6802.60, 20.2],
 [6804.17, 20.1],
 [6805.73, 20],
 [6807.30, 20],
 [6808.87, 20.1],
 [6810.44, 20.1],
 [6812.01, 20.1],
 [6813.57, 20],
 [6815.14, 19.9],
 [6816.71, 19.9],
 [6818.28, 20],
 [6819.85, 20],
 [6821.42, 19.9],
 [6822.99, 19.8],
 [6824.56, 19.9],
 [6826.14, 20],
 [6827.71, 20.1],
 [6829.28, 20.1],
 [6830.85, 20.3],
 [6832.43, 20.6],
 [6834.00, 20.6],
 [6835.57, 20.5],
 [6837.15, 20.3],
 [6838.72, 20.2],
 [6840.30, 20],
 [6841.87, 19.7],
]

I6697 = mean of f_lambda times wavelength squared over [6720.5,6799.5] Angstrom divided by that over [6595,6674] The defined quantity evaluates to 1.02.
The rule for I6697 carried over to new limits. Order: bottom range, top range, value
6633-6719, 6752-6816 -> 1.01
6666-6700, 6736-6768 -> 1.01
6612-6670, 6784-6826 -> 1.02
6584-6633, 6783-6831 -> 1.03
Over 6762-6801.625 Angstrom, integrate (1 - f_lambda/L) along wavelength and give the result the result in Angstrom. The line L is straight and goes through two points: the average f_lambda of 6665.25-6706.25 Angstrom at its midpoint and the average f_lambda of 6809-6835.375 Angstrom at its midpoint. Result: 0.20 Angstrom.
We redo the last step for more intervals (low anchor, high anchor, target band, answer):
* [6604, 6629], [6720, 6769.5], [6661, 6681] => 0.02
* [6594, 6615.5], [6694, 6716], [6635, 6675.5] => 0.04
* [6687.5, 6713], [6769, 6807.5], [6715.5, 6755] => 0.28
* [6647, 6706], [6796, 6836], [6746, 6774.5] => 0.18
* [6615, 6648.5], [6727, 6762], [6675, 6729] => -0.42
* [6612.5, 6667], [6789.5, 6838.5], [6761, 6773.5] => 0.05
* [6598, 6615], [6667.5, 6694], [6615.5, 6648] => 0.04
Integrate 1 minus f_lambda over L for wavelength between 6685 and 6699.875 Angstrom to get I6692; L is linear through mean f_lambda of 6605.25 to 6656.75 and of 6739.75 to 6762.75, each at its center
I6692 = -0.2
